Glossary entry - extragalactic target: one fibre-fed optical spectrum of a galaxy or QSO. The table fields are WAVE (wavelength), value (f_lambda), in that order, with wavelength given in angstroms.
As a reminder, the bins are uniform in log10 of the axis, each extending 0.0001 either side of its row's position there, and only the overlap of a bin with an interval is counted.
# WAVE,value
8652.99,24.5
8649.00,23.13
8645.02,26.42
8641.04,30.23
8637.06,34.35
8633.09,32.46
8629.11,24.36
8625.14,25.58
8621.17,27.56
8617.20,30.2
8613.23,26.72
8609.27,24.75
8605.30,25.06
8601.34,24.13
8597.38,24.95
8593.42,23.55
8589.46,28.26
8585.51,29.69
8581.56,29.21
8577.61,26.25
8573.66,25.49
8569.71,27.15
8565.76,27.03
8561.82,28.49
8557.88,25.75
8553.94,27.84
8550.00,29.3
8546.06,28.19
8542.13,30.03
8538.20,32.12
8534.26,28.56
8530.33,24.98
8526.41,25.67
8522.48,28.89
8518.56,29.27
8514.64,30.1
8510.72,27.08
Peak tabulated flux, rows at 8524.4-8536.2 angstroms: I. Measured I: 28.56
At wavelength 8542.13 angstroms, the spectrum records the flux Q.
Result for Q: 30.03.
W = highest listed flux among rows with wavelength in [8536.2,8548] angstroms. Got 32.12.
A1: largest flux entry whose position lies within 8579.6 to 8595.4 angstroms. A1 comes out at 29.69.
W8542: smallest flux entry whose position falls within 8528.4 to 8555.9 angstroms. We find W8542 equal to 24.98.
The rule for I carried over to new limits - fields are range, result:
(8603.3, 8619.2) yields 30.2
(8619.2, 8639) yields 34.35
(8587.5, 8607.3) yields 28.26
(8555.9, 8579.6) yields 28.49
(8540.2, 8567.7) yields 30.03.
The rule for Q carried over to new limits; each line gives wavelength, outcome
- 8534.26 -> 28.56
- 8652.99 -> 24.5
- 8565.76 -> 27.03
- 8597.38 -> 24.95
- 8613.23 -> 26.72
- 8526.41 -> 25.67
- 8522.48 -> 28.89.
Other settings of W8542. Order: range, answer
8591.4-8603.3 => 23.55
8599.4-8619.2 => 24.13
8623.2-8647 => 24.36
